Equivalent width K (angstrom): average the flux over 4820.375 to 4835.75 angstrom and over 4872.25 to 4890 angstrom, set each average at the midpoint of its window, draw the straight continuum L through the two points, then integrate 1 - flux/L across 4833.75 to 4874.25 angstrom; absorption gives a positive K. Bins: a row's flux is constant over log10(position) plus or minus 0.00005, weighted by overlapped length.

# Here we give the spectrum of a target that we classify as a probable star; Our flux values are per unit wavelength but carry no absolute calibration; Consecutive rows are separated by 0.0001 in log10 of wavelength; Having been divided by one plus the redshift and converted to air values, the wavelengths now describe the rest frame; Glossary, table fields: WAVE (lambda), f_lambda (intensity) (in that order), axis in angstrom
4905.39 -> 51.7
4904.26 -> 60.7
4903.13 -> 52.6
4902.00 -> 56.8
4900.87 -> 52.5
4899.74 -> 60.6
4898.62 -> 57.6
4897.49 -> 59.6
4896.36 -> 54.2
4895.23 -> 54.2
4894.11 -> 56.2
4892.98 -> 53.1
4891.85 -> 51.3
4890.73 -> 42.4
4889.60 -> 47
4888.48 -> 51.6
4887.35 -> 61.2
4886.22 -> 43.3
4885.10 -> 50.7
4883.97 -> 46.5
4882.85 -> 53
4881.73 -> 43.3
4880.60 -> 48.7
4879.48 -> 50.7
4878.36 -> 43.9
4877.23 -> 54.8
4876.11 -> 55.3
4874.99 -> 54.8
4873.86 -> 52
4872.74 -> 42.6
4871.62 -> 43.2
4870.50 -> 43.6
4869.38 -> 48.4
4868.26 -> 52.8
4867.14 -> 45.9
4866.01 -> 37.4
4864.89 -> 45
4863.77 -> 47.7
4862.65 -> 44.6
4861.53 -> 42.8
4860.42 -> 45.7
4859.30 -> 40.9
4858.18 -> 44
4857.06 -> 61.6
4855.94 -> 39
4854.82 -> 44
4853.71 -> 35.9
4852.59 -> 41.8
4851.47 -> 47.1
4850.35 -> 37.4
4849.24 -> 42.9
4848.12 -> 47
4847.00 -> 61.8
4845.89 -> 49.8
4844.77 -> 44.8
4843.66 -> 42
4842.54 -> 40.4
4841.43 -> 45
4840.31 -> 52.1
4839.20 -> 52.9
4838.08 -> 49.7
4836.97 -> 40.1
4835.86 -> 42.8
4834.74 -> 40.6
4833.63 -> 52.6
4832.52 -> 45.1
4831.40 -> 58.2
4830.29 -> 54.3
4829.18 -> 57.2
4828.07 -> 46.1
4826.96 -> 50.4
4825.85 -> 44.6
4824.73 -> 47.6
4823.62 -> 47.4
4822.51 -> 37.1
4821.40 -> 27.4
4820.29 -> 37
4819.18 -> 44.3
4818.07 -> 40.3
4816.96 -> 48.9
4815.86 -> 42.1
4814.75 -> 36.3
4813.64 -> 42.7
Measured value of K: 2.2 angstrom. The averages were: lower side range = 46.4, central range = 45.5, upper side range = 50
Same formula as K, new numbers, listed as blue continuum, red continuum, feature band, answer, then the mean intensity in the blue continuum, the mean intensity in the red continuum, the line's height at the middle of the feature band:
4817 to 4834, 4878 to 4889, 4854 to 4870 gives 0.9 angstrom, 46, 49.4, 48.1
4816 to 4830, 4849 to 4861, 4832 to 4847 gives -0.9 angstrom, 44.2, 43.7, 43.9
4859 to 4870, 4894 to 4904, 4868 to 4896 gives 0.5 angstrom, 45.2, 56.2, 50.8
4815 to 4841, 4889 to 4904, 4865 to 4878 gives 0.7 angstrom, 45.9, 53.9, 51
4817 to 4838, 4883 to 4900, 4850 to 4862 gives 1.2 angstrom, 45.4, 52.5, 48.6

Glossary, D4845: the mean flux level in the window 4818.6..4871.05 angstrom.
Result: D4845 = 45.7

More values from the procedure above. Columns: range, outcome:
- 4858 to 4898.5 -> 48.8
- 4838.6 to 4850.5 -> 47.3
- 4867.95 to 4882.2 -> 48.7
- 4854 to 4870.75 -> 45.4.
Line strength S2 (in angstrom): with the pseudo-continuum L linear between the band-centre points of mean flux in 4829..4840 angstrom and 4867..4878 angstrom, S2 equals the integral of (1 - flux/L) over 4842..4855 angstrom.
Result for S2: 1.2 angstrom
